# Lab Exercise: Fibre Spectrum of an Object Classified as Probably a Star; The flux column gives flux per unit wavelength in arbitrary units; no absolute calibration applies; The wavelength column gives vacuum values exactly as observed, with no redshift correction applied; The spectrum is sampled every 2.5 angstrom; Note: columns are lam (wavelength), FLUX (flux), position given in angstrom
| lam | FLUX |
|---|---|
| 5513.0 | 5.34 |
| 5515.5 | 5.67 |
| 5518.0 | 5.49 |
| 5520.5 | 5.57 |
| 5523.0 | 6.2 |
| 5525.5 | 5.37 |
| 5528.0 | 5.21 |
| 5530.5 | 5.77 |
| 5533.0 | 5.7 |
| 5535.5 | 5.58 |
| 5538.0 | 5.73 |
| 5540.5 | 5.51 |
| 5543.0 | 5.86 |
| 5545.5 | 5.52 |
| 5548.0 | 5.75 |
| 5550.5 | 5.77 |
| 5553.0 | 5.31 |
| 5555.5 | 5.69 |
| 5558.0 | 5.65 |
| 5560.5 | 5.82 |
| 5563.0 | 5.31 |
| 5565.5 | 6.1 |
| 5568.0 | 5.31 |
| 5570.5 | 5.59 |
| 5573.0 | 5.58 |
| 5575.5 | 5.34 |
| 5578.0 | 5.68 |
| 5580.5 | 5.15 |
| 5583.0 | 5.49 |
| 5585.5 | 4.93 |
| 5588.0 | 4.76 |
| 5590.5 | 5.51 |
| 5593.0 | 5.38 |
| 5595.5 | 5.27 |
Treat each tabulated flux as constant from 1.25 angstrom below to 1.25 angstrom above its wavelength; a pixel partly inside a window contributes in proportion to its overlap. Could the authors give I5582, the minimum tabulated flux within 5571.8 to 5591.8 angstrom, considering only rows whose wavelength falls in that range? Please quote 4.76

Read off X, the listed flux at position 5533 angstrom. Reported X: 5.7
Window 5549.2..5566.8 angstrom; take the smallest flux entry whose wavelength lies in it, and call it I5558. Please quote 5.31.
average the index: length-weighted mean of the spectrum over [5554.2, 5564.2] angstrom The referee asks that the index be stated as 5.62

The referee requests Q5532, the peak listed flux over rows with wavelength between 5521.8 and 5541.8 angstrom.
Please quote 6.2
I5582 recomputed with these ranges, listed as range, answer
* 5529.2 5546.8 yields 5.51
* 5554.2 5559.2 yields 5.65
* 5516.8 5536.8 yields 5.21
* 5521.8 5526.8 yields 5.37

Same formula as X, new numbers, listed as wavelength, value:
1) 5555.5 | 5.69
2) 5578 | 5.68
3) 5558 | 5.65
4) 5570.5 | 5.59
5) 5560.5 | 5.82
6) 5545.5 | 5.52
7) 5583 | 5.49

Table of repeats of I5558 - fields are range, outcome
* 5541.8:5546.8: 5.52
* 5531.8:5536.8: 5.58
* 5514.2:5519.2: 5.49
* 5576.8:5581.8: 5.15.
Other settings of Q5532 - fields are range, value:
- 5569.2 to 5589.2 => 5.68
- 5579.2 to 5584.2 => 5.49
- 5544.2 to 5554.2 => 5.77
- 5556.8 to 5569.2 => 6.1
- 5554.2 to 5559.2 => 5.69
